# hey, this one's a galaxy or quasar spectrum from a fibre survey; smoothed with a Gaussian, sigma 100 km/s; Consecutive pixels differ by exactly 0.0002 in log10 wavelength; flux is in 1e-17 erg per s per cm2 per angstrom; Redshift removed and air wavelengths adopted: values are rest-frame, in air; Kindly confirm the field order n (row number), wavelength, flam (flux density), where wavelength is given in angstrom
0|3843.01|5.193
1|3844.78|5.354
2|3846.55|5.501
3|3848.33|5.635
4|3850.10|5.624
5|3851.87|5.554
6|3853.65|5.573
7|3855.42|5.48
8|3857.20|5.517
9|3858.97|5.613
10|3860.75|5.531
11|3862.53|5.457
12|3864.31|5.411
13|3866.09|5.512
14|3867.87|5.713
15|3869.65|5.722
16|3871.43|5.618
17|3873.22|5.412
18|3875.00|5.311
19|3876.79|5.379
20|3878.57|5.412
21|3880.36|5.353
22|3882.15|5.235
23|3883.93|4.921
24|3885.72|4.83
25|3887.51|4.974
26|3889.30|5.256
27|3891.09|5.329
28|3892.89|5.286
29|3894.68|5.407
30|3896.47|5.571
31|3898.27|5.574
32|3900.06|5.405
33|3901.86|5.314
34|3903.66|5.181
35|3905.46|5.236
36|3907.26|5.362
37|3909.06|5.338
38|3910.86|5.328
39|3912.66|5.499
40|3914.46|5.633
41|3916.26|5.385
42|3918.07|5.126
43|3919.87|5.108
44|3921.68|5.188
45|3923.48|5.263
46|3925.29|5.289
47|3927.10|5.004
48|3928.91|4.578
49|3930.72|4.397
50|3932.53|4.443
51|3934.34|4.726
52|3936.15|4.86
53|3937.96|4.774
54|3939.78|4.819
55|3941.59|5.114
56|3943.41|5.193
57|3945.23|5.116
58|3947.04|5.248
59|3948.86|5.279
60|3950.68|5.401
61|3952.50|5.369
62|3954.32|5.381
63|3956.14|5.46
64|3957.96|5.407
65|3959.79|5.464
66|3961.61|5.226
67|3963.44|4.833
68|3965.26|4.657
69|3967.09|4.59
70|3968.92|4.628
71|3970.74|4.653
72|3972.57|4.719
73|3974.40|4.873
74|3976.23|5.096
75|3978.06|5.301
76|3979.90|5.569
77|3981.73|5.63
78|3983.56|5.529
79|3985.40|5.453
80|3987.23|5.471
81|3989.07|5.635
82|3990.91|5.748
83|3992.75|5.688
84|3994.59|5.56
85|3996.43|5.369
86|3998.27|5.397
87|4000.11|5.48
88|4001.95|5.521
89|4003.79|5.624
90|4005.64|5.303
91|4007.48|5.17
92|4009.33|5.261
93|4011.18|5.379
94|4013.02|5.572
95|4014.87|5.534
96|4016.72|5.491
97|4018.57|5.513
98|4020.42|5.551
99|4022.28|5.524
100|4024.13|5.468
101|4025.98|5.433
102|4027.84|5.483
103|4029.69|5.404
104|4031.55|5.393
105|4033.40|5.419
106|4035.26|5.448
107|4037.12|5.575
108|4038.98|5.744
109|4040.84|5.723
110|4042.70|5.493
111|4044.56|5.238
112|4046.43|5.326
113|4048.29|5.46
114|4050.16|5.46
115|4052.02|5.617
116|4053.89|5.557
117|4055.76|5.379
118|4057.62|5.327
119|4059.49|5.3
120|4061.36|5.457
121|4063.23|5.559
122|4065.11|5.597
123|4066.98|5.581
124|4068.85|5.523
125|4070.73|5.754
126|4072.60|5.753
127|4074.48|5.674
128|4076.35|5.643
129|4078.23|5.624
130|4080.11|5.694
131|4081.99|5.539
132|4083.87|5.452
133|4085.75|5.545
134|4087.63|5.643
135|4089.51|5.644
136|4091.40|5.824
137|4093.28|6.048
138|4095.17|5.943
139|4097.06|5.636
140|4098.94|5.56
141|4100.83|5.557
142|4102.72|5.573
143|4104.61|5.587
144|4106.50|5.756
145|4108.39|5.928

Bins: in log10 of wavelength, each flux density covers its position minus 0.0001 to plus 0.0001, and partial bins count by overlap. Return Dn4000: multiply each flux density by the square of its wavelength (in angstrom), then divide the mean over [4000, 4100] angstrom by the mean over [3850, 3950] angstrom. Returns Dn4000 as 1.1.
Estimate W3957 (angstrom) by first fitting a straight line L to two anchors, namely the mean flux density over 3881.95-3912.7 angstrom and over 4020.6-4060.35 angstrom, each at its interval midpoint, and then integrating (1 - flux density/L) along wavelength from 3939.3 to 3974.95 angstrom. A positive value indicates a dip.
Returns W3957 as 1.86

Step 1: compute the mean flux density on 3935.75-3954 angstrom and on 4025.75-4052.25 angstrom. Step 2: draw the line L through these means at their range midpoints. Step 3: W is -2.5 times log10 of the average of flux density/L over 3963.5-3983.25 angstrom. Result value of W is 0.05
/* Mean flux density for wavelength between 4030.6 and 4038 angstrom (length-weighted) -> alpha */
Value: 5.46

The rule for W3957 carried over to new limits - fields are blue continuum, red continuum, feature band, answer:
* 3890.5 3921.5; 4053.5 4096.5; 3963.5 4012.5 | 1.8 angstrom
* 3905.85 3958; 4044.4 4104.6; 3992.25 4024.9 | -0.5 angstrom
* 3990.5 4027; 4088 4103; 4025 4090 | 1.0 angstrom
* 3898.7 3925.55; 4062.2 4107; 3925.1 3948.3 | 2.1 angstrom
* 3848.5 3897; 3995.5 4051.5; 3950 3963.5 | 0.2 angstrom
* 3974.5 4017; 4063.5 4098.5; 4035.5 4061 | 0.5 angstrom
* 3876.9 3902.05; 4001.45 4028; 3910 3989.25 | 3.5 angstrom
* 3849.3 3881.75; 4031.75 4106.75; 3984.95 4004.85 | 0.0 angstrom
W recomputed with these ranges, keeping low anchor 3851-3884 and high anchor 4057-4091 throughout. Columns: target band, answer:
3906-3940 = 0.09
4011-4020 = 0.01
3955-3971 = 0.11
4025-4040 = 0.01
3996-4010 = 0.03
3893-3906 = 0.02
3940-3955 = 0.06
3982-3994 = -0.01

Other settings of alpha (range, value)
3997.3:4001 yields 5.44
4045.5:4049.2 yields 5.4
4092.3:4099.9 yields 5.8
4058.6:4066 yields 5.47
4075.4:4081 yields 5.66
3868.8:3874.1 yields 5.58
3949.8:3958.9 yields 5.4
